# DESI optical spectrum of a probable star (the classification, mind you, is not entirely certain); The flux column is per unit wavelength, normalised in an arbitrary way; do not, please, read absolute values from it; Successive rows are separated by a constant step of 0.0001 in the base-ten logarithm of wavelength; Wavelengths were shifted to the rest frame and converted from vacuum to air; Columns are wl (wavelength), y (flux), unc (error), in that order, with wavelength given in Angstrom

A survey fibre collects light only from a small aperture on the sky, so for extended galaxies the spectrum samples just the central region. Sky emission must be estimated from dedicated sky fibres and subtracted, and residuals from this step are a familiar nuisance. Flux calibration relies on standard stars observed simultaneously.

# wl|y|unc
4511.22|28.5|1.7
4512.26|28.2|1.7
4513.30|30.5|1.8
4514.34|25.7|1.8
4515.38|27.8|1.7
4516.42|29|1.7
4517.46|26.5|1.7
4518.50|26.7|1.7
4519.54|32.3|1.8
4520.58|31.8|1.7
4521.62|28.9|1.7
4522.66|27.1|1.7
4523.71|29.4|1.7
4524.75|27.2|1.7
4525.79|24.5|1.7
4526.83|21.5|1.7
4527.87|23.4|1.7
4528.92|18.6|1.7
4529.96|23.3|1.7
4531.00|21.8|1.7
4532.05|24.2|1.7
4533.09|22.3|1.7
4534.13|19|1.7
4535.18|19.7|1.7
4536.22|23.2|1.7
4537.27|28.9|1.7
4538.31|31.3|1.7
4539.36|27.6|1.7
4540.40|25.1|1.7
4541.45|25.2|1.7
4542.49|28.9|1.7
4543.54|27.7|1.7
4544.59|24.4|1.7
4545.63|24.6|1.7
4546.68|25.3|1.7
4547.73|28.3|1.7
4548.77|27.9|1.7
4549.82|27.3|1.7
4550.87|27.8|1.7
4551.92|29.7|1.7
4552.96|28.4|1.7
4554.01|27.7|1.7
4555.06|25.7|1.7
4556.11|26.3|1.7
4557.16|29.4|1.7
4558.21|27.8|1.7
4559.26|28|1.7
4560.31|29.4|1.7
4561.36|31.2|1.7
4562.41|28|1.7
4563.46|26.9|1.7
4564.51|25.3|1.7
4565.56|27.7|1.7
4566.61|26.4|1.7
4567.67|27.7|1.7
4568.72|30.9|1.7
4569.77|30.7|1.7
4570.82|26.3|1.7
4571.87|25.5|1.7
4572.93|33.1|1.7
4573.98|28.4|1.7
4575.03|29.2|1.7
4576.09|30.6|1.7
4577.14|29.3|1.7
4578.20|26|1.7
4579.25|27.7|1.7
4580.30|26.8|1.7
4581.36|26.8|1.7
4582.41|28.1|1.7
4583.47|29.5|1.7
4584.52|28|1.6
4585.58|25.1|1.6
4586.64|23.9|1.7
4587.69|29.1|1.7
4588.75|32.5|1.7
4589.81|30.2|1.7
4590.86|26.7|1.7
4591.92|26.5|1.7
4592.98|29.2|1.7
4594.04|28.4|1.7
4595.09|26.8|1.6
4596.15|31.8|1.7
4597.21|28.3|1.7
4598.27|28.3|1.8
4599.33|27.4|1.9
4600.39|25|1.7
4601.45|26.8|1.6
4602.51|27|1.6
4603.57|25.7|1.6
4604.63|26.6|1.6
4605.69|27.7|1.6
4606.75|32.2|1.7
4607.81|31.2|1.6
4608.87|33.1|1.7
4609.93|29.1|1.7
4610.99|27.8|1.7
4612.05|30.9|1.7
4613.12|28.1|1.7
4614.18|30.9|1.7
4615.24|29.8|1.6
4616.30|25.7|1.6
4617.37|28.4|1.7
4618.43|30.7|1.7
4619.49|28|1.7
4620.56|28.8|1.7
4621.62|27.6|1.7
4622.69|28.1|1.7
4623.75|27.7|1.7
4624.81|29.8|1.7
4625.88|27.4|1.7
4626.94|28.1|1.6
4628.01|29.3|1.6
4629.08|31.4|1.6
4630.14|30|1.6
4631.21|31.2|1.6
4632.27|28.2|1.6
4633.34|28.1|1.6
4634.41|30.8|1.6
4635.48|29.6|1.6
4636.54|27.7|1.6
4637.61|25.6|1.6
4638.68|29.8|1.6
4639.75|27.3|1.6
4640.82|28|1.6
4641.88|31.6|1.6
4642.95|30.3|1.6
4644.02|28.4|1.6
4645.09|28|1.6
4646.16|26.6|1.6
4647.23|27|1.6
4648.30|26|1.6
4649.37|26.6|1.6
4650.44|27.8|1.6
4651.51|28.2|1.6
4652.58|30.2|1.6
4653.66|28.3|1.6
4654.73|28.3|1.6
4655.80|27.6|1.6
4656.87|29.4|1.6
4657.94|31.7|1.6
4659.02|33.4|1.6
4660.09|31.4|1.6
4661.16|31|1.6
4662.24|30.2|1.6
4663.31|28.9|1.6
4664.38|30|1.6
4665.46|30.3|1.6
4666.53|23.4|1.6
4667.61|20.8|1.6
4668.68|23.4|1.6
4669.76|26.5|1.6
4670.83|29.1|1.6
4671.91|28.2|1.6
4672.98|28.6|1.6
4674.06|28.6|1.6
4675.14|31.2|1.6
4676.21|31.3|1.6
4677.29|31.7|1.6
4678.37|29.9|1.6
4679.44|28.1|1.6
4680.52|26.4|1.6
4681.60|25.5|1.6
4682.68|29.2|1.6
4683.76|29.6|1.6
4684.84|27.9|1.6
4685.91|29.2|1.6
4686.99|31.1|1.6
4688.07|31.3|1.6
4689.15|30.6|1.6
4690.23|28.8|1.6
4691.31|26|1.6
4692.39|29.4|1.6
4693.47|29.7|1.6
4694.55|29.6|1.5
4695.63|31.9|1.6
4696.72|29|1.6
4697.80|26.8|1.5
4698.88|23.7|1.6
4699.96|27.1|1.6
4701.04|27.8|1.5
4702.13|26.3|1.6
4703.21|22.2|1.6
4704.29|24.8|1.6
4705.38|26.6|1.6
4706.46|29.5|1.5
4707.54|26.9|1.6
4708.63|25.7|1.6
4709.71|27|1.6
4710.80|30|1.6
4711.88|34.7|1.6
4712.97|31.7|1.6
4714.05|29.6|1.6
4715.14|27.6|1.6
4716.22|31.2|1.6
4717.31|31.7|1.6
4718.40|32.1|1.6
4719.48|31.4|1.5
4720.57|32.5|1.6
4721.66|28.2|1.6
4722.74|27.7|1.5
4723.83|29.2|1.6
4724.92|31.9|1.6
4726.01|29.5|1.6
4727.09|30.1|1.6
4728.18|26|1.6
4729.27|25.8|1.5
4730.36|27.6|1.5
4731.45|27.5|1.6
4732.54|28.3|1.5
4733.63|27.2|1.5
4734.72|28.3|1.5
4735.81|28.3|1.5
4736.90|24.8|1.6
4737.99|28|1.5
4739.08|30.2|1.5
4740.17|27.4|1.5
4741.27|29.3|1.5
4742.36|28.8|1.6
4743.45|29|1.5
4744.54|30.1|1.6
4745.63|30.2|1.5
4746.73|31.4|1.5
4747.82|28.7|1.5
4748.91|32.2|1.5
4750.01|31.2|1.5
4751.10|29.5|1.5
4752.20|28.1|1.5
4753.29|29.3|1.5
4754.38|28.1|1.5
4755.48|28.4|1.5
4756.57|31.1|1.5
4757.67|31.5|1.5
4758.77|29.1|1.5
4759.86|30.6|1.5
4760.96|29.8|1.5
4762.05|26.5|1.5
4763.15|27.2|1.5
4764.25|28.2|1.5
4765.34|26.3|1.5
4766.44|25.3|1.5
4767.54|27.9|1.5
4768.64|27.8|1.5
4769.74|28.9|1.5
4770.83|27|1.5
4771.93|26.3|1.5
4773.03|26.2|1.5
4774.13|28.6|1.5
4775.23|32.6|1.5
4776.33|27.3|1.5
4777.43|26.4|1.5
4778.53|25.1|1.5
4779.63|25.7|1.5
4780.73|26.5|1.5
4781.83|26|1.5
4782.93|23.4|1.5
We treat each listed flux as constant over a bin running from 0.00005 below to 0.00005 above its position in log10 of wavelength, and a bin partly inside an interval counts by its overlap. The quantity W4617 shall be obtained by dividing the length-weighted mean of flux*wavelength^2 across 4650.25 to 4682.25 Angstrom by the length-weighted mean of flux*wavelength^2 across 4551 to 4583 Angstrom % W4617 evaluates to 1.1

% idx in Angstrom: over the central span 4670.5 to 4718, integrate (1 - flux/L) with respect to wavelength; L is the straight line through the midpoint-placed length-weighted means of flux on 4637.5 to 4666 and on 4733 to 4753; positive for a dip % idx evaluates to 0.5 Angstrom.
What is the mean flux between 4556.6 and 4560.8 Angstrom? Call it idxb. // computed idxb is 28.6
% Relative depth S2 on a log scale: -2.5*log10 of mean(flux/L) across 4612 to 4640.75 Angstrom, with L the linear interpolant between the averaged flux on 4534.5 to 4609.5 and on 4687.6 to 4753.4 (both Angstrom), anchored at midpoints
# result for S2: -0.02 mag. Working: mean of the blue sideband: 27.8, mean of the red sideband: 28.8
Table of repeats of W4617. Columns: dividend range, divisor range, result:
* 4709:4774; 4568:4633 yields 1.08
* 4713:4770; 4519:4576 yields 1.17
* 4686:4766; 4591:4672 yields 1.05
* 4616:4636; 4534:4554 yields 1.13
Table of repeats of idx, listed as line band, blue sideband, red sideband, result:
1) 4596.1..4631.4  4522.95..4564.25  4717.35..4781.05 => -2.37 Angstrom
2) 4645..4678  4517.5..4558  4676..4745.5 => -0.66 Angstrom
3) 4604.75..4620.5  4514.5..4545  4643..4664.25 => -0.87 Angstrom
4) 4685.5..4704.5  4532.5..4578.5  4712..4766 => 0.40 Angstrom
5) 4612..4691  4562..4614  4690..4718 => -1.30 Angstrom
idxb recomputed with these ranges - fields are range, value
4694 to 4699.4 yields 28.2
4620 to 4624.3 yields 28.1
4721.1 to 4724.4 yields 28.4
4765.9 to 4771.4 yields 27.4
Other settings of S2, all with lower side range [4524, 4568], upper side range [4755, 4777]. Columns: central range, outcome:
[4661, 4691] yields -0.04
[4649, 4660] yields -0.08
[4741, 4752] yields -0.07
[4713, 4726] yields -0.09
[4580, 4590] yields -0.06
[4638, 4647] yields -0.06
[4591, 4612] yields -0.07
